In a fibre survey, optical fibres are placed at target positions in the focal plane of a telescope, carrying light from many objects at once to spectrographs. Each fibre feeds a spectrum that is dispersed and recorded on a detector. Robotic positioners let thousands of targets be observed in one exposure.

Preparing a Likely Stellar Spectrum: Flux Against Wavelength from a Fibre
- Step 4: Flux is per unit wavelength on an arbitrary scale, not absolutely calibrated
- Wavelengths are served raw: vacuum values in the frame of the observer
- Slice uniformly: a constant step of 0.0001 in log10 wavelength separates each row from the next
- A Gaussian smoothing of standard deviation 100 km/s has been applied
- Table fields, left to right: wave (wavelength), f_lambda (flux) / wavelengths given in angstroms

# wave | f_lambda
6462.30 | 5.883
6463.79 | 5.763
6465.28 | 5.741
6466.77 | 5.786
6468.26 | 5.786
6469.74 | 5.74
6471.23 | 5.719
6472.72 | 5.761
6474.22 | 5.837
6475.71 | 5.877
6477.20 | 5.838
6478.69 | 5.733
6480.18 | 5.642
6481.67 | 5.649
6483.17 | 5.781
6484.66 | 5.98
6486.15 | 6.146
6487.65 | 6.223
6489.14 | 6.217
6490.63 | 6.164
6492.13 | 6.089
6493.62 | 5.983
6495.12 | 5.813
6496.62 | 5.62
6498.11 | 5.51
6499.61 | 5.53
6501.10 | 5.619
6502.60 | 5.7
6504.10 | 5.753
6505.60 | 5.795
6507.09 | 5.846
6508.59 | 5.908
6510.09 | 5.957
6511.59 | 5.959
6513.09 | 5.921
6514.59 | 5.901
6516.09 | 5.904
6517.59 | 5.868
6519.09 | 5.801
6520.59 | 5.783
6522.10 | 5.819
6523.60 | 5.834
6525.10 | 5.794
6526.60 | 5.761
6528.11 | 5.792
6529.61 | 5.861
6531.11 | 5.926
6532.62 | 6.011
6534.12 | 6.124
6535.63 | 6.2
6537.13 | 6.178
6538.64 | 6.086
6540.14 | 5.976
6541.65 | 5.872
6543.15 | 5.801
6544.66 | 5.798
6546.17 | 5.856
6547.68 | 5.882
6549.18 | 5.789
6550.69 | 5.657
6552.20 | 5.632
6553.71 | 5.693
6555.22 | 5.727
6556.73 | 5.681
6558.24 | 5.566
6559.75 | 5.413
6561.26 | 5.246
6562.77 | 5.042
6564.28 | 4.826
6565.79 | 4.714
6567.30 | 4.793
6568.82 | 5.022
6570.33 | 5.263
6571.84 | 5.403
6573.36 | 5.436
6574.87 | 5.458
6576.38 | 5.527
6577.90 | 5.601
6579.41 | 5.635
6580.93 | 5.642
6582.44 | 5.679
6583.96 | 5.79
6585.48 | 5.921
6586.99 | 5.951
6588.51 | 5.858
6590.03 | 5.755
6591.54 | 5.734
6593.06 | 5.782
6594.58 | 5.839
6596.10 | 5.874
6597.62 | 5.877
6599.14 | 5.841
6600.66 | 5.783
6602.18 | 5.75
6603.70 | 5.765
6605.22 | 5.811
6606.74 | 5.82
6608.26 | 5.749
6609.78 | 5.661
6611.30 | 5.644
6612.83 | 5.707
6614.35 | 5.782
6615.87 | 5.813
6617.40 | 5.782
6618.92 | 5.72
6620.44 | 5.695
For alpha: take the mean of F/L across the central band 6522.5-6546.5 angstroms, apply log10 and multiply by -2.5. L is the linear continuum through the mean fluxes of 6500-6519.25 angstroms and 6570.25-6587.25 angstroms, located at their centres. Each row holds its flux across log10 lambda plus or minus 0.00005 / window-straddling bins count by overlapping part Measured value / -0.03 mag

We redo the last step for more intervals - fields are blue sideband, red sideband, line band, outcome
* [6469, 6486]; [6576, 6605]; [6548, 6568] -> 0.08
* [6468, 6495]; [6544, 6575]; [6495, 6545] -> -0.04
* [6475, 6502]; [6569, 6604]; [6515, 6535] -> -0.01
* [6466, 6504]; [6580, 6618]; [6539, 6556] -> 0.00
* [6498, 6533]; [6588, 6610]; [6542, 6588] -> 0.05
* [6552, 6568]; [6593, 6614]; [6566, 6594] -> -0.01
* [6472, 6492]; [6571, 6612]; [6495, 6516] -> 0.02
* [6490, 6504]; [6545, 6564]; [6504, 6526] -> -0.03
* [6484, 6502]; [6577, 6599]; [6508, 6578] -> 0.03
